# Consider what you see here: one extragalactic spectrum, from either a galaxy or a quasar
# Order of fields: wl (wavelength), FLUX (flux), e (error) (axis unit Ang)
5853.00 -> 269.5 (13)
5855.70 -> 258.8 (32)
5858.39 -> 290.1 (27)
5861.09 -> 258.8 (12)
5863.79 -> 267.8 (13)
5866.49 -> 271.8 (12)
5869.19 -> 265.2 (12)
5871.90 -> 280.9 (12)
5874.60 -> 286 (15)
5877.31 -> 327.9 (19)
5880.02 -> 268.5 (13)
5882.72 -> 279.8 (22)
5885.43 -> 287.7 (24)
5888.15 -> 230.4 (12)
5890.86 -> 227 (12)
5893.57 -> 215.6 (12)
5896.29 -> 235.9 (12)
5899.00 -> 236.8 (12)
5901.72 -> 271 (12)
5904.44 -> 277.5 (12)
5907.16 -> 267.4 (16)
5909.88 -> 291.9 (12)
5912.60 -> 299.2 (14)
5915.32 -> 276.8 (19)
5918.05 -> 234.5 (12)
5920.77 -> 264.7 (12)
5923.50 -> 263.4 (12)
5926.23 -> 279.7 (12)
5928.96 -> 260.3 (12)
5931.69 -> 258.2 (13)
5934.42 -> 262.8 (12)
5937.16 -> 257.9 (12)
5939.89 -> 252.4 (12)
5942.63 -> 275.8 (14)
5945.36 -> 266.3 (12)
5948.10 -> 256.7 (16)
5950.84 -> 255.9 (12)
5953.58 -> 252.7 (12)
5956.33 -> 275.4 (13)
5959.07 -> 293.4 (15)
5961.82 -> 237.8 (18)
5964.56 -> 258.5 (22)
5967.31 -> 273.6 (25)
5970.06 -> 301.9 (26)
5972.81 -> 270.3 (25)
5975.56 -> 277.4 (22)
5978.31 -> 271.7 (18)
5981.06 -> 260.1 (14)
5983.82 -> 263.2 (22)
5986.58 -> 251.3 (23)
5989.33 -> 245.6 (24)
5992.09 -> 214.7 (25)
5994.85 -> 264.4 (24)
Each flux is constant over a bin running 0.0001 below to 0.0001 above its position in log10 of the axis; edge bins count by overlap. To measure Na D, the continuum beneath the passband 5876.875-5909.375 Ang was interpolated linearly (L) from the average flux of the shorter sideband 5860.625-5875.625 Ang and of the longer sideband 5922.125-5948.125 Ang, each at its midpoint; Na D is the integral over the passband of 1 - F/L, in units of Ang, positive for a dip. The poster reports 1.2 Ang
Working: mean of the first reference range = 272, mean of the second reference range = 264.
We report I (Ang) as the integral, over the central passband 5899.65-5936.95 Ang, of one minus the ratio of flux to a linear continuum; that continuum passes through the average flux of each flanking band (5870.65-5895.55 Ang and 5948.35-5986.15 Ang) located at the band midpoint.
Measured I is -0.3 Ang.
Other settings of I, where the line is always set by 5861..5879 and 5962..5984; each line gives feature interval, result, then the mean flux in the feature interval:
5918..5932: 0.7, 263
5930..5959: 1.1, 263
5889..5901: 2.0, 231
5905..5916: -0.3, 284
